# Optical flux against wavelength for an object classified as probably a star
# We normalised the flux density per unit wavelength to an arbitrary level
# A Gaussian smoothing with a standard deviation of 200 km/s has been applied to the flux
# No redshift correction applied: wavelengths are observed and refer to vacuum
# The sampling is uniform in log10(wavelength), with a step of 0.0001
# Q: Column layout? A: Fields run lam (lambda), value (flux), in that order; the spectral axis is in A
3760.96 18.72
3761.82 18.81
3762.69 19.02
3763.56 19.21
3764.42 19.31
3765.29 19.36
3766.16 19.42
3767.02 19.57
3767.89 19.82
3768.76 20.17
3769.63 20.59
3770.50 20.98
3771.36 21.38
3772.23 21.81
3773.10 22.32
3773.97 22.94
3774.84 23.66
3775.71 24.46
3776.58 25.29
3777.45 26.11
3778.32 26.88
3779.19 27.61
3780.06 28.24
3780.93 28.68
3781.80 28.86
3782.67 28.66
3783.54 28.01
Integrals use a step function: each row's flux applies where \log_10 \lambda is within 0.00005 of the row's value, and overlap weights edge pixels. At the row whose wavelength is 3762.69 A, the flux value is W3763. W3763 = 19.02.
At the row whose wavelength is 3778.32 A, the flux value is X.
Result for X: 26.88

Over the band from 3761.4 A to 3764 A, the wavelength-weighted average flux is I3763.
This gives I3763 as 19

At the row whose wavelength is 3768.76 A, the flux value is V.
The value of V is 20.17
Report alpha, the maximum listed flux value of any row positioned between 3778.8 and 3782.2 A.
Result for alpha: 28.86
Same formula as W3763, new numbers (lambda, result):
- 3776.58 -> 25.29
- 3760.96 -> 18.72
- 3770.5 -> 20.98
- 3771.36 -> 21.38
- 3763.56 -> 19.21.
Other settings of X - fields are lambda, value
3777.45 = 26.11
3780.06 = 28.24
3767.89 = 19.82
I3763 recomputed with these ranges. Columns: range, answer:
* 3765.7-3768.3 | 19.6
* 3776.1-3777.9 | 25.7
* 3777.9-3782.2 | 28.1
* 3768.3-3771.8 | 20.8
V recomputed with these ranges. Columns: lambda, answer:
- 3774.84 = 23.66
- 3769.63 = 20.59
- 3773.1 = 22.32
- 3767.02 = 19.57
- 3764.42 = 19.31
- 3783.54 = 28.01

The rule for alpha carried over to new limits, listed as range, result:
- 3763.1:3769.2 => 20.17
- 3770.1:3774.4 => 22.94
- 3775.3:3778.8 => 26.88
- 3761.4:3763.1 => 19.02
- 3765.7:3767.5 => 19.57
